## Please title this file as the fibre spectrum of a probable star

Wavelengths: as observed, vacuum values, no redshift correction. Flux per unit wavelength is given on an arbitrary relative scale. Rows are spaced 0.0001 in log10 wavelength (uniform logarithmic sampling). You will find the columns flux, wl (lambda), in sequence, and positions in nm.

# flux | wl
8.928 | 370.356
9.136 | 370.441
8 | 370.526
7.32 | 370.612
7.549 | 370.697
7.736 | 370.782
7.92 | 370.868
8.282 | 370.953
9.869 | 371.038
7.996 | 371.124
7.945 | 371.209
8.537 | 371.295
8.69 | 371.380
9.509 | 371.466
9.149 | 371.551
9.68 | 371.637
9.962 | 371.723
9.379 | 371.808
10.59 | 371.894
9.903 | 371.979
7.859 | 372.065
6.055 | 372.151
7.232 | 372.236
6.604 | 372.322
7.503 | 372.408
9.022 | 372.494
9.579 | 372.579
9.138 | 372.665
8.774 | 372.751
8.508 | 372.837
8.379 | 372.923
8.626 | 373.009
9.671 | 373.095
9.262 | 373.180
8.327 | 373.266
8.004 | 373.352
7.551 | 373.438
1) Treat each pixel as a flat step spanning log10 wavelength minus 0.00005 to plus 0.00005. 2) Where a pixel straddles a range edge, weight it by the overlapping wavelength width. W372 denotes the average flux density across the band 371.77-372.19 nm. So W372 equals 8.77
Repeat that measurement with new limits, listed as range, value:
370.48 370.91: 7.71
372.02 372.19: 6.98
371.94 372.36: 7.52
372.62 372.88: 8.79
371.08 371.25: 7.97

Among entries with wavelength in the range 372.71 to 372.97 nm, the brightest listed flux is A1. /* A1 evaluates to 8.774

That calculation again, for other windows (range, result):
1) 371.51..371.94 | 10.59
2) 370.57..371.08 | 9.869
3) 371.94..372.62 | 9.903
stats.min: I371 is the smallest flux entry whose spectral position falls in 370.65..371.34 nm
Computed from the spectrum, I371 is 7.549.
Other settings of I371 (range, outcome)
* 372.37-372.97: 7.503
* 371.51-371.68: 9.149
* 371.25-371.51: 8.537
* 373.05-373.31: 8.327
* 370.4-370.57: 8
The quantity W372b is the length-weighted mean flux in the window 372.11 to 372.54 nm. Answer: 7.32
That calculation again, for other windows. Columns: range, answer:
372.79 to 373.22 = 8.89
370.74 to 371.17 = 8.36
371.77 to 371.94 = 10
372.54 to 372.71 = 9.33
